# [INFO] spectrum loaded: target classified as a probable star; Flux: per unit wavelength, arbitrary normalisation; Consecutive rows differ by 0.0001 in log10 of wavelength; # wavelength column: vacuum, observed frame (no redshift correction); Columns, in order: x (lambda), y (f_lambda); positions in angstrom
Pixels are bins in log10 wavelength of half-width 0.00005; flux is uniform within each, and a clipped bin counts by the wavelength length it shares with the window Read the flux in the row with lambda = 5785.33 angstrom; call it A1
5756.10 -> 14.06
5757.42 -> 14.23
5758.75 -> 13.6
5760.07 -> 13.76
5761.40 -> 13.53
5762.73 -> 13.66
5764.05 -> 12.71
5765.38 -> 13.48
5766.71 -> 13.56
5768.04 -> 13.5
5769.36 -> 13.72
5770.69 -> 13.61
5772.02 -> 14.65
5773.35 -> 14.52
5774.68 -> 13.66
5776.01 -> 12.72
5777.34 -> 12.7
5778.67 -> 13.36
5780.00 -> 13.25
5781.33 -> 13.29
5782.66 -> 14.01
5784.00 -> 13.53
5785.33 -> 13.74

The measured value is 13.74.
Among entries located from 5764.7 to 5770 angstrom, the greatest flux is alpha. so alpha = 13.72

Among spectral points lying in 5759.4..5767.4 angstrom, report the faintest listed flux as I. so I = 12.71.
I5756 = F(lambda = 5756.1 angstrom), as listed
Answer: 14.06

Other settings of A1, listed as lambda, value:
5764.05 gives 12.71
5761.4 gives 13.53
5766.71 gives 13.56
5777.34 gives 12.7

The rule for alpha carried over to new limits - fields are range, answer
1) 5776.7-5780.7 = 13.36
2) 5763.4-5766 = 13.48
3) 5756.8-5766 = 14.23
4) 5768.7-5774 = 14.65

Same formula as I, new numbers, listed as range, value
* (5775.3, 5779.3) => 12.7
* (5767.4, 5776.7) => 12.72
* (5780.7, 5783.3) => 13.29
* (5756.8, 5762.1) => 13.53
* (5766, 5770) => 13.5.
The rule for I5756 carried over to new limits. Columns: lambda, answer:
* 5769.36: 13.72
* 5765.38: 13.48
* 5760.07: 13.76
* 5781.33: 13.29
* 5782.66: 14.01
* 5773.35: 14.52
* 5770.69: 13.61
